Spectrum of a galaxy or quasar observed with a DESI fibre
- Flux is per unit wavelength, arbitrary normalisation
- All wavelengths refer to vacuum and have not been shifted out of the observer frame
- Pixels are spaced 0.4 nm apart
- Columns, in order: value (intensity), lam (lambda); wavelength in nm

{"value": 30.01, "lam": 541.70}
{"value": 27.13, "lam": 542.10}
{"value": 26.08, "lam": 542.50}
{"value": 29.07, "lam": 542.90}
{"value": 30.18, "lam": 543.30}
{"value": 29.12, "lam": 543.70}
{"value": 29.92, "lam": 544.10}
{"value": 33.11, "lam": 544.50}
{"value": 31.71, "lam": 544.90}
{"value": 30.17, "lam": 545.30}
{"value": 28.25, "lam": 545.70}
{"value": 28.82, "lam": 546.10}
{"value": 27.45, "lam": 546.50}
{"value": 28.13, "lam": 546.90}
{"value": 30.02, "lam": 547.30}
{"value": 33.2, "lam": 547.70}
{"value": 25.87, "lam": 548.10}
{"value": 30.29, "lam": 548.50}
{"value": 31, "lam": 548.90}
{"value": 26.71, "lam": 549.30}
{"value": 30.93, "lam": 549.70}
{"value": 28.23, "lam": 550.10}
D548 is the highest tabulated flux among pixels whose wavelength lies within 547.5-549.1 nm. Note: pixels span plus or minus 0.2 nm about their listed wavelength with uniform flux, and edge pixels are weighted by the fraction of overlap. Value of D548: 33.2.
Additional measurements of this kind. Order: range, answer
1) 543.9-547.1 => 33.11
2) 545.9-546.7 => 28.82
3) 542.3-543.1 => 29.07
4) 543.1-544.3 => 30.18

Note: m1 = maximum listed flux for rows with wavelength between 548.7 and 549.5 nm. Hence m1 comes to 31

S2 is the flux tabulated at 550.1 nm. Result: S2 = 28.23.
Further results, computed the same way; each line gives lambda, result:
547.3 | 30.02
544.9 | 31.71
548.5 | 30.29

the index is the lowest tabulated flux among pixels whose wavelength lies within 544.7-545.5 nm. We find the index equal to 30.17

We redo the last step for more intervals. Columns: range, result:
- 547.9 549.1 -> 25.87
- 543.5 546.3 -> 28.25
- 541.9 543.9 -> 26.08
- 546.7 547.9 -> 28.13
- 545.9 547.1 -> 27.45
